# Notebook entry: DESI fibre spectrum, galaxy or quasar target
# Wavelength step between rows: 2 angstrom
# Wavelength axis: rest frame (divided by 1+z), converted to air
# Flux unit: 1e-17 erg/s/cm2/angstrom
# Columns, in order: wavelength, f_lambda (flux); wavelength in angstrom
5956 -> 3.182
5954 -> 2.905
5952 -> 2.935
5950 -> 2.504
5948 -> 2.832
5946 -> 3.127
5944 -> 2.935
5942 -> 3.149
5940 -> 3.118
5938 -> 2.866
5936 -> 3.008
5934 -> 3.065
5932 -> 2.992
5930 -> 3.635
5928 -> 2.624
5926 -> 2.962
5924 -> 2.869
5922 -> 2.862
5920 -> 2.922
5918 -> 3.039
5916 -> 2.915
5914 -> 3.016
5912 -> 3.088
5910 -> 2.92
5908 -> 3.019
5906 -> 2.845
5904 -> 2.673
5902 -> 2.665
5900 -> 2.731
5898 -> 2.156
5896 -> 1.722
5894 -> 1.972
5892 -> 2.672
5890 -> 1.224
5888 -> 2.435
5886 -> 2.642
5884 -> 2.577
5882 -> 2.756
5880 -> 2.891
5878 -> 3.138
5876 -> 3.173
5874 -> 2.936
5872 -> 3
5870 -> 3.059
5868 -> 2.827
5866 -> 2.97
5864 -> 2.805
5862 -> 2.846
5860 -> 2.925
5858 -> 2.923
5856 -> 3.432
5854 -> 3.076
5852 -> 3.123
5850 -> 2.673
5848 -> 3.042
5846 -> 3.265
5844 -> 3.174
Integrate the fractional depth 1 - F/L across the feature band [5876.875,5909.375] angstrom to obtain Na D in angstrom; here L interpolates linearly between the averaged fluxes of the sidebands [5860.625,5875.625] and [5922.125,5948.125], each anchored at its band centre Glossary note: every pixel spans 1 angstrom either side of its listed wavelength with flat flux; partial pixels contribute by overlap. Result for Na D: 4.91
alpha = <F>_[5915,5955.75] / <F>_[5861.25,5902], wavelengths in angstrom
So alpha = 1.1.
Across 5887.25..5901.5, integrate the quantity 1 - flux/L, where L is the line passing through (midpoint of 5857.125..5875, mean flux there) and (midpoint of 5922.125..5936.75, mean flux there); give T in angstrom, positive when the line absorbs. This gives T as 3.94 angstrom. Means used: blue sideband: 2.92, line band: 2.14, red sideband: 3.01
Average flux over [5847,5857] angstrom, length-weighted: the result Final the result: 3.07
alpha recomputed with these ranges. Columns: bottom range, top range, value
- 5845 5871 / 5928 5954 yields 1.00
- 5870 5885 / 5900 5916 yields 0.98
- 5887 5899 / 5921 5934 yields 1.48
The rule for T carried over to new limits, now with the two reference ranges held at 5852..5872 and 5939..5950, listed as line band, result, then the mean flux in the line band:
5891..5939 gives 2.98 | 2.8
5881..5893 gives 2.43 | 2.38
